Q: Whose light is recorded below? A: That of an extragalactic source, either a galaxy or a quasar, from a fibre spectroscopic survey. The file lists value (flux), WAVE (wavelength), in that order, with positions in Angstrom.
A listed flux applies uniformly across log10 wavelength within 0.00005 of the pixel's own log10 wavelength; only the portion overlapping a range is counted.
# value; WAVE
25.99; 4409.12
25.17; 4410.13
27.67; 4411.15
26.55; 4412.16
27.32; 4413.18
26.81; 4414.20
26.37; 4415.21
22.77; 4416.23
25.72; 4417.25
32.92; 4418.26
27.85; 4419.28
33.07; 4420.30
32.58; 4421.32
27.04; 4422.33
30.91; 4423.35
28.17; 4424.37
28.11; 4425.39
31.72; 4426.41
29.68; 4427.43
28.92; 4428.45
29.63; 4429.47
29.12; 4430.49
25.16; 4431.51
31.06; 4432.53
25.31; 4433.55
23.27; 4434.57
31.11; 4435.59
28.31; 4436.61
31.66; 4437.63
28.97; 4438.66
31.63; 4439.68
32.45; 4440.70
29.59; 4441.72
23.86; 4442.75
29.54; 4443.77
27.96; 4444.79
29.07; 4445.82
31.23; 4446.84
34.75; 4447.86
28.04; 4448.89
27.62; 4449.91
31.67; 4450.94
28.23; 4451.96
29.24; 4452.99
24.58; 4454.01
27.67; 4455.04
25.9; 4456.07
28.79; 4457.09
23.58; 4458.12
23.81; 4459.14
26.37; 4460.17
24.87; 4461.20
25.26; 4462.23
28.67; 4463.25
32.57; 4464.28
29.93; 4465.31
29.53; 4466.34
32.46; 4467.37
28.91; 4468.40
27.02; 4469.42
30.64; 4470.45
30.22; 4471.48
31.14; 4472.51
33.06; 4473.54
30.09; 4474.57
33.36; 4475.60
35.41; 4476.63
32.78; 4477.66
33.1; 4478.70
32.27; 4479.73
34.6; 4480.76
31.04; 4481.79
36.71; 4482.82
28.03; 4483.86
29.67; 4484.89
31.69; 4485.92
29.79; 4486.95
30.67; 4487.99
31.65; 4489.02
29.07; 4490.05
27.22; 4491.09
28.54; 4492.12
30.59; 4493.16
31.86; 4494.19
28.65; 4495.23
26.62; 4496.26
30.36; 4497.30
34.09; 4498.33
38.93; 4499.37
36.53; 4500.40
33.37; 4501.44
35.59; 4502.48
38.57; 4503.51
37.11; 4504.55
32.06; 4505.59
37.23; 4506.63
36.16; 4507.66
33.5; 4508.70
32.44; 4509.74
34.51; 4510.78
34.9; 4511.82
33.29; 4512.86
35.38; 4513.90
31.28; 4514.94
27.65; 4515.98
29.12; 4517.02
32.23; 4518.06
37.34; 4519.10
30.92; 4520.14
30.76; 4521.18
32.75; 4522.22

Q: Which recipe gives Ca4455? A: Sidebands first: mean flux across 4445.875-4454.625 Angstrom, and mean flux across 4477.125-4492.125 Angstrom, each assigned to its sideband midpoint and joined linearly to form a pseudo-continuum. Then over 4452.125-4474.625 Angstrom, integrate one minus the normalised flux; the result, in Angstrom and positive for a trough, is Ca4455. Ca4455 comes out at 1.3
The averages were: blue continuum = 29.4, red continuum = 31.2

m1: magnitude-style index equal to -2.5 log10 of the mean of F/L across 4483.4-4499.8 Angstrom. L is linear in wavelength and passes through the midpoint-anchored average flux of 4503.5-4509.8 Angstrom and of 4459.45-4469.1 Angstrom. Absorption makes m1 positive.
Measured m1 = 0.08 mag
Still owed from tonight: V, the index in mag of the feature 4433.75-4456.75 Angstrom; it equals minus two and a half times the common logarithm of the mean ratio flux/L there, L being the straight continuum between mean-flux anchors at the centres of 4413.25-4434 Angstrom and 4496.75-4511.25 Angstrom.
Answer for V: 0.05 mag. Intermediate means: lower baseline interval 28.6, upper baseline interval 35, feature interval 28.9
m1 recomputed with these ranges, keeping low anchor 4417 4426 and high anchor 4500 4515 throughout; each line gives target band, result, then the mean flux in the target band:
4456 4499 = 0.10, 30.1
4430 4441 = 0.06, 28.9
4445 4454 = 0.06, 29.6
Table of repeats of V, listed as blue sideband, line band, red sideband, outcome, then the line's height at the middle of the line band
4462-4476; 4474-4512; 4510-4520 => -0.036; 31.6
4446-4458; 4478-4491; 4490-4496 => -0.082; 29.1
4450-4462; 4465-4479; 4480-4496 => -0.092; 28.7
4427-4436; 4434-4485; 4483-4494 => -0.021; 29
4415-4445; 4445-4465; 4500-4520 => 0.091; 30.5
